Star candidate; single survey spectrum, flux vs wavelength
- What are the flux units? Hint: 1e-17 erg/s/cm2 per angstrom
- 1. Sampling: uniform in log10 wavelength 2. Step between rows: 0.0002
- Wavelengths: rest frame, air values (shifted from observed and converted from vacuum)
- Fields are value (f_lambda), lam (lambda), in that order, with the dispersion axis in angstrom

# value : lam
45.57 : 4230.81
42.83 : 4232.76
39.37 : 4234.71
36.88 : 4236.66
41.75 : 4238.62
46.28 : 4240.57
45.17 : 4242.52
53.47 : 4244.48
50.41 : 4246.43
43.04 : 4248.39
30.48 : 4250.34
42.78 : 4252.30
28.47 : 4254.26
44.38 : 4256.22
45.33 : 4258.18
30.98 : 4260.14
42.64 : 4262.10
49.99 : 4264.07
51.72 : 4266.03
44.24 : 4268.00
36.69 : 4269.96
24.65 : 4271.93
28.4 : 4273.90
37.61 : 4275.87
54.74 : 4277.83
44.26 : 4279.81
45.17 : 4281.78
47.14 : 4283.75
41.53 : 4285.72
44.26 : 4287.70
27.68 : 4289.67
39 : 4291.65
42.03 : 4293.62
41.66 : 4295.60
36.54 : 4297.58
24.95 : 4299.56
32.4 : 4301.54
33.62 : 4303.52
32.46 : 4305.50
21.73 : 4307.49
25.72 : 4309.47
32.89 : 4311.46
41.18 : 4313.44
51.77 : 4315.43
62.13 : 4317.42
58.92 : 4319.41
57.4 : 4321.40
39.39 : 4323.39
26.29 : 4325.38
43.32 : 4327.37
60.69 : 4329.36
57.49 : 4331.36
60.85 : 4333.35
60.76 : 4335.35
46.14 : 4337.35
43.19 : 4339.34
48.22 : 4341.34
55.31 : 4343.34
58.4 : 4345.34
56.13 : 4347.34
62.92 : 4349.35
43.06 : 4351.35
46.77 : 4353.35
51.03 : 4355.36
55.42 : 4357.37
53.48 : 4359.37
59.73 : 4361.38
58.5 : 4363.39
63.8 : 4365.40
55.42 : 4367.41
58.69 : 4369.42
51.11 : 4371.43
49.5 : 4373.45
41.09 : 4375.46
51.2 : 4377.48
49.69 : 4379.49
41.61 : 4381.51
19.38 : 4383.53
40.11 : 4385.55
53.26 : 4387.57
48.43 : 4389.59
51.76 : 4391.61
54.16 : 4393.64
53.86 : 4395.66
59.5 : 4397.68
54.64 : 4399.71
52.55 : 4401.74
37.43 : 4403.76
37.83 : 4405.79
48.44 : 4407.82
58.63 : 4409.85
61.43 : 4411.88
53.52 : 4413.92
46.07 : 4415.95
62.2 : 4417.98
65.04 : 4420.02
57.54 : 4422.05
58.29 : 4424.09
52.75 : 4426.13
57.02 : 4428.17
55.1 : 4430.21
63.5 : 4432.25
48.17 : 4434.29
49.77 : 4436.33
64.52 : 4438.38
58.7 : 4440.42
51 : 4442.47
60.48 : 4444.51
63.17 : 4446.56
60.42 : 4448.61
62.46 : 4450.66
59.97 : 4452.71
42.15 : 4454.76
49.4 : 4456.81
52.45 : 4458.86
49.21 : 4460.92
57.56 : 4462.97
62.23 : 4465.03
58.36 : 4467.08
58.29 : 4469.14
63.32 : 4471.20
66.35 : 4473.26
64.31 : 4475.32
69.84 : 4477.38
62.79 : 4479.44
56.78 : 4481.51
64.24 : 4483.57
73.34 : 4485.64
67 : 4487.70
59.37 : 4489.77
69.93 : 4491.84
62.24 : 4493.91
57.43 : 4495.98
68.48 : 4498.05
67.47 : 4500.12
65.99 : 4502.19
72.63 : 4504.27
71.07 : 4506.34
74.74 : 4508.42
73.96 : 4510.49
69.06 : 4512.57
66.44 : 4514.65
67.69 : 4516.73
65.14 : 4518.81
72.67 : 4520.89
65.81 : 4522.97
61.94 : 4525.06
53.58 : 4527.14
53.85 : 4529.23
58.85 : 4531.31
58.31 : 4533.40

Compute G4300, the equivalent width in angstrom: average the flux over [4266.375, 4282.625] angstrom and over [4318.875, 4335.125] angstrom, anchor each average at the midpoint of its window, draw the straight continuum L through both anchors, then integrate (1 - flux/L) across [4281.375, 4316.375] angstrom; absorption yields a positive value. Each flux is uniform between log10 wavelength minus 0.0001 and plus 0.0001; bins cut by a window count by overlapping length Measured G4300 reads 6.4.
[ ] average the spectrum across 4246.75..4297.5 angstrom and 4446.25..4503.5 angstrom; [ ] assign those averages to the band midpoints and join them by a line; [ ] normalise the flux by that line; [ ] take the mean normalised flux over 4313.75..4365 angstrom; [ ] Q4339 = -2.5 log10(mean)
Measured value -0.12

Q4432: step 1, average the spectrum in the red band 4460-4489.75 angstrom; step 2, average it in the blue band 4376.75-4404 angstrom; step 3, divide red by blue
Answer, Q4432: 1.30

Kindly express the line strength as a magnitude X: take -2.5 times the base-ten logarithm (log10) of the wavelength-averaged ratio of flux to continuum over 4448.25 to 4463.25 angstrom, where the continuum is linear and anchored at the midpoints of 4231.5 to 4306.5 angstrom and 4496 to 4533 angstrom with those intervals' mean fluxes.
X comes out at 0.12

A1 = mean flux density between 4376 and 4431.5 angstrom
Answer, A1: 51.2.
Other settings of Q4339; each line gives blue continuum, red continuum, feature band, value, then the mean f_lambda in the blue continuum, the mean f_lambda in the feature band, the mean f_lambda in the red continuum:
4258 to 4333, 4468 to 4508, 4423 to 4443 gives 0.05 mag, 41.2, 56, 65.4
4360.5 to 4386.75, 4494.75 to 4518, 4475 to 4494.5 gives 0.01 mag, 49.2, 65.1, 68.6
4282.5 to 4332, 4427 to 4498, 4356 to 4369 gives -0.21 mag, 40.8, 57.6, 59.6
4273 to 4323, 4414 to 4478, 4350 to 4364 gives -0.12 mag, 40.2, 52.7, 57.6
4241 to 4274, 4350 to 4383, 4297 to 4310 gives 0.47 mag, 41.2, 29.6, 51.5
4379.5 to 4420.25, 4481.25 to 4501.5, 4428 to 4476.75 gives 0.02 mag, 49.7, 57.5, 65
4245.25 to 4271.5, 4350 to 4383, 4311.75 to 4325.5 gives -0.04 mag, 41.4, 48.8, 51.5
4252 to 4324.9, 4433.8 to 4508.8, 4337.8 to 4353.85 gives -0.11 mag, 40.1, 51.7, 61.2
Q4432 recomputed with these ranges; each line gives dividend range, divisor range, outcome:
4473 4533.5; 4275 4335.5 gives 1.54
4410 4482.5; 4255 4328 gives 1.44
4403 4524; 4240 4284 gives 1.44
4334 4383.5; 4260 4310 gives 1.37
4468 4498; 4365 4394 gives 1.33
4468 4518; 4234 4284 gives 1.59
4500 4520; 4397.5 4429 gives 1.29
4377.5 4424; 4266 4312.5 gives 1.37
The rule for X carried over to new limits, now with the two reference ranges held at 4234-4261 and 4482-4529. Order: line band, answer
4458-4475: 0.07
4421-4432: 0.04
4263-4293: 0.08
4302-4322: 0.16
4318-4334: -0.03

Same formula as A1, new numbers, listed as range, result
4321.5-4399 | 50.9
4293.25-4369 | 47.6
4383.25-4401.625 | 49.7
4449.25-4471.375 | 55.7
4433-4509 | 61.2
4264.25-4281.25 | 40.9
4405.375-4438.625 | 55.4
